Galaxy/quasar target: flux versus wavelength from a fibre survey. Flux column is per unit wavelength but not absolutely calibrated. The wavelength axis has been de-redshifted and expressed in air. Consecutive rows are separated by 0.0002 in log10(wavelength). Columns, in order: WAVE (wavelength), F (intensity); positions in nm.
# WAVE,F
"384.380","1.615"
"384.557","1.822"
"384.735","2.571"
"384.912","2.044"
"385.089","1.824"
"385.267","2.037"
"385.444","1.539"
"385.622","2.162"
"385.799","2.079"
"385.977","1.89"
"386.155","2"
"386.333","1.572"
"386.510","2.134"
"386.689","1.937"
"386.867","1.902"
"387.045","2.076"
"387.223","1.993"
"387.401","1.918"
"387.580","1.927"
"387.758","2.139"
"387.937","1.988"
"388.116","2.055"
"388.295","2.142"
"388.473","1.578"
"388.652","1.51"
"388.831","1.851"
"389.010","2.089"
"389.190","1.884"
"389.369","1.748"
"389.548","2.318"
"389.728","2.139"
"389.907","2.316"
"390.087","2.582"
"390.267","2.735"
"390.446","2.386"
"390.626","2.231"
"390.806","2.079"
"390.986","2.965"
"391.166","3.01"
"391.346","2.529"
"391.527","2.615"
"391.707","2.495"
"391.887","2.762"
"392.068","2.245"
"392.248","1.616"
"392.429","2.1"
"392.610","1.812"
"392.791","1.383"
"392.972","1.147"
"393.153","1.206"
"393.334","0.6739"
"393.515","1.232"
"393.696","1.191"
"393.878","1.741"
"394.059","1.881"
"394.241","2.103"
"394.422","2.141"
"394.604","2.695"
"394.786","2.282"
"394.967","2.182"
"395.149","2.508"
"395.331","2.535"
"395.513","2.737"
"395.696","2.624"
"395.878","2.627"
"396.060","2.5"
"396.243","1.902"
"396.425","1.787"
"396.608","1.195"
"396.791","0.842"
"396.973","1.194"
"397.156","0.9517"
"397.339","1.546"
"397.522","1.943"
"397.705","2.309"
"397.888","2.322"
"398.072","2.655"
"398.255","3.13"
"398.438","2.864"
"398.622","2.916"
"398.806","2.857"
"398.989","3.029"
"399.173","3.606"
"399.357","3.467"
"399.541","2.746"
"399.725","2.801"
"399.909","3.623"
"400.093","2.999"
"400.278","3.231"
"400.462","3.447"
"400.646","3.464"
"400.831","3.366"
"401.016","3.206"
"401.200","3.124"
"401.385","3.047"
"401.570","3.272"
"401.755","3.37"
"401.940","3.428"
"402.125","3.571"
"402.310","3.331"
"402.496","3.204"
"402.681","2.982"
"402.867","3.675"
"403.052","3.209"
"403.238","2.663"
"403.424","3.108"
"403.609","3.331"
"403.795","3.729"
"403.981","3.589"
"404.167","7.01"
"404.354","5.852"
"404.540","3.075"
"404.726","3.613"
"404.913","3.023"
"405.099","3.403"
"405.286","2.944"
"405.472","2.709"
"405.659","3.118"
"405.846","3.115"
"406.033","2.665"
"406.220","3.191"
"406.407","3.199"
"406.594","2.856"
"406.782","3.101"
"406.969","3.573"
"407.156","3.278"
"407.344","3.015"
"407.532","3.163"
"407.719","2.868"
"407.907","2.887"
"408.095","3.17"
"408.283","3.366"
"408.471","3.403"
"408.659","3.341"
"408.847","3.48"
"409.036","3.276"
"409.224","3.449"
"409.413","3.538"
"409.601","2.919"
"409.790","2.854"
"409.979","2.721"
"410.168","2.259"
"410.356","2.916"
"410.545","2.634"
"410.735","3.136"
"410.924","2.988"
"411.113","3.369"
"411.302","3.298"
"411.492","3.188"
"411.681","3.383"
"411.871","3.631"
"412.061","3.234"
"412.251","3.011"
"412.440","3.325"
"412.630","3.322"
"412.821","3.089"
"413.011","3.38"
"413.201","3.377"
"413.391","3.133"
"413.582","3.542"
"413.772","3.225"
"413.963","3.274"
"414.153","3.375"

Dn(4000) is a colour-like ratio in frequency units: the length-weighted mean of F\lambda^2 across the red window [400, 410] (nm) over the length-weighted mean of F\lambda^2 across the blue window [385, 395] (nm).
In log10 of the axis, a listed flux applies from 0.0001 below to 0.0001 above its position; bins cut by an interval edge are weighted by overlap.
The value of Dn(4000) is 1.78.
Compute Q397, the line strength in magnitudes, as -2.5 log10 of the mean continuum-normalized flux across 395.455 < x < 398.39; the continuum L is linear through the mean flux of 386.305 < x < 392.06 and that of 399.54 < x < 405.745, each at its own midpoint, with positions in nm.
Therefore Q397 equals 0.39 mag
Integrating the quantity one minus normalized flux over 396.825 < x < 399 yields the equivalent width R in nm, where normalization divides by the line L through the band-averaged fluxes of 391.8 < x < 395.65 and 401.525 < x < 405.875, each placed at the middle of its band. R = 0.31 nm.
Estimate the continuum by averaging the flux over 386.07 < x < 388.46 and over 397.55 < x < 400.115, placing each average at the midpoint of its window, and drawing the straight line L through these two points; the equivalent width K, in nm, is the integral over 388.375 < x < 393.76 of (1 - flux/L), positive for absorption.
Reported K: 0.59 nm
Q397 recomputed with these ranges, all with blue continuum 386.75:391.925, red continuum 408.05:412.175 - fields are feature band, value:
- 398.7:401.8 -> -0.187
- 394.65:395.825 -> -0.008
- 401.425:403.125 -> -0.189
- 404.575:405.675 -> -0.073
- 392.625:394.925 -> 0.407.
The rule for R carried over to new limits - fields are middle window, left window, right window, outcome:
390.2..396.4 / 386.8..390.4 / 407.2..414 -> 0.398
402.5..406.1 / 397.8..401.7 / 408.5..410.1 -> -0.422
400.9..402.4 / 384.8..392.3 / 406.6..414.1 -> -0.291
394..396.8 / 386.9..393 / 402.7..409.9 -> 0.371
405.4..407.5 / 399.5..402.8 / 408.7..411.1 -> 0.023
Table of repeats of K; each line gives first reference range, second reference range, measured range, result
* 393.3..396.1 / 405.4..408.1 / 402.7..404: -0.23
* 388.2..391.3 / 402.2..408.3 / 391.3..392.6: 0.04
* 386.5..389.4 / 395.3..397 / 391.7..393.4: 0.21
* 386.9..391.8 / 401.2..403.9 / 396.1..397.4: 0.66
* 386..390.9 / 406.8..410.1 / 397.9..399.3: -0.19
